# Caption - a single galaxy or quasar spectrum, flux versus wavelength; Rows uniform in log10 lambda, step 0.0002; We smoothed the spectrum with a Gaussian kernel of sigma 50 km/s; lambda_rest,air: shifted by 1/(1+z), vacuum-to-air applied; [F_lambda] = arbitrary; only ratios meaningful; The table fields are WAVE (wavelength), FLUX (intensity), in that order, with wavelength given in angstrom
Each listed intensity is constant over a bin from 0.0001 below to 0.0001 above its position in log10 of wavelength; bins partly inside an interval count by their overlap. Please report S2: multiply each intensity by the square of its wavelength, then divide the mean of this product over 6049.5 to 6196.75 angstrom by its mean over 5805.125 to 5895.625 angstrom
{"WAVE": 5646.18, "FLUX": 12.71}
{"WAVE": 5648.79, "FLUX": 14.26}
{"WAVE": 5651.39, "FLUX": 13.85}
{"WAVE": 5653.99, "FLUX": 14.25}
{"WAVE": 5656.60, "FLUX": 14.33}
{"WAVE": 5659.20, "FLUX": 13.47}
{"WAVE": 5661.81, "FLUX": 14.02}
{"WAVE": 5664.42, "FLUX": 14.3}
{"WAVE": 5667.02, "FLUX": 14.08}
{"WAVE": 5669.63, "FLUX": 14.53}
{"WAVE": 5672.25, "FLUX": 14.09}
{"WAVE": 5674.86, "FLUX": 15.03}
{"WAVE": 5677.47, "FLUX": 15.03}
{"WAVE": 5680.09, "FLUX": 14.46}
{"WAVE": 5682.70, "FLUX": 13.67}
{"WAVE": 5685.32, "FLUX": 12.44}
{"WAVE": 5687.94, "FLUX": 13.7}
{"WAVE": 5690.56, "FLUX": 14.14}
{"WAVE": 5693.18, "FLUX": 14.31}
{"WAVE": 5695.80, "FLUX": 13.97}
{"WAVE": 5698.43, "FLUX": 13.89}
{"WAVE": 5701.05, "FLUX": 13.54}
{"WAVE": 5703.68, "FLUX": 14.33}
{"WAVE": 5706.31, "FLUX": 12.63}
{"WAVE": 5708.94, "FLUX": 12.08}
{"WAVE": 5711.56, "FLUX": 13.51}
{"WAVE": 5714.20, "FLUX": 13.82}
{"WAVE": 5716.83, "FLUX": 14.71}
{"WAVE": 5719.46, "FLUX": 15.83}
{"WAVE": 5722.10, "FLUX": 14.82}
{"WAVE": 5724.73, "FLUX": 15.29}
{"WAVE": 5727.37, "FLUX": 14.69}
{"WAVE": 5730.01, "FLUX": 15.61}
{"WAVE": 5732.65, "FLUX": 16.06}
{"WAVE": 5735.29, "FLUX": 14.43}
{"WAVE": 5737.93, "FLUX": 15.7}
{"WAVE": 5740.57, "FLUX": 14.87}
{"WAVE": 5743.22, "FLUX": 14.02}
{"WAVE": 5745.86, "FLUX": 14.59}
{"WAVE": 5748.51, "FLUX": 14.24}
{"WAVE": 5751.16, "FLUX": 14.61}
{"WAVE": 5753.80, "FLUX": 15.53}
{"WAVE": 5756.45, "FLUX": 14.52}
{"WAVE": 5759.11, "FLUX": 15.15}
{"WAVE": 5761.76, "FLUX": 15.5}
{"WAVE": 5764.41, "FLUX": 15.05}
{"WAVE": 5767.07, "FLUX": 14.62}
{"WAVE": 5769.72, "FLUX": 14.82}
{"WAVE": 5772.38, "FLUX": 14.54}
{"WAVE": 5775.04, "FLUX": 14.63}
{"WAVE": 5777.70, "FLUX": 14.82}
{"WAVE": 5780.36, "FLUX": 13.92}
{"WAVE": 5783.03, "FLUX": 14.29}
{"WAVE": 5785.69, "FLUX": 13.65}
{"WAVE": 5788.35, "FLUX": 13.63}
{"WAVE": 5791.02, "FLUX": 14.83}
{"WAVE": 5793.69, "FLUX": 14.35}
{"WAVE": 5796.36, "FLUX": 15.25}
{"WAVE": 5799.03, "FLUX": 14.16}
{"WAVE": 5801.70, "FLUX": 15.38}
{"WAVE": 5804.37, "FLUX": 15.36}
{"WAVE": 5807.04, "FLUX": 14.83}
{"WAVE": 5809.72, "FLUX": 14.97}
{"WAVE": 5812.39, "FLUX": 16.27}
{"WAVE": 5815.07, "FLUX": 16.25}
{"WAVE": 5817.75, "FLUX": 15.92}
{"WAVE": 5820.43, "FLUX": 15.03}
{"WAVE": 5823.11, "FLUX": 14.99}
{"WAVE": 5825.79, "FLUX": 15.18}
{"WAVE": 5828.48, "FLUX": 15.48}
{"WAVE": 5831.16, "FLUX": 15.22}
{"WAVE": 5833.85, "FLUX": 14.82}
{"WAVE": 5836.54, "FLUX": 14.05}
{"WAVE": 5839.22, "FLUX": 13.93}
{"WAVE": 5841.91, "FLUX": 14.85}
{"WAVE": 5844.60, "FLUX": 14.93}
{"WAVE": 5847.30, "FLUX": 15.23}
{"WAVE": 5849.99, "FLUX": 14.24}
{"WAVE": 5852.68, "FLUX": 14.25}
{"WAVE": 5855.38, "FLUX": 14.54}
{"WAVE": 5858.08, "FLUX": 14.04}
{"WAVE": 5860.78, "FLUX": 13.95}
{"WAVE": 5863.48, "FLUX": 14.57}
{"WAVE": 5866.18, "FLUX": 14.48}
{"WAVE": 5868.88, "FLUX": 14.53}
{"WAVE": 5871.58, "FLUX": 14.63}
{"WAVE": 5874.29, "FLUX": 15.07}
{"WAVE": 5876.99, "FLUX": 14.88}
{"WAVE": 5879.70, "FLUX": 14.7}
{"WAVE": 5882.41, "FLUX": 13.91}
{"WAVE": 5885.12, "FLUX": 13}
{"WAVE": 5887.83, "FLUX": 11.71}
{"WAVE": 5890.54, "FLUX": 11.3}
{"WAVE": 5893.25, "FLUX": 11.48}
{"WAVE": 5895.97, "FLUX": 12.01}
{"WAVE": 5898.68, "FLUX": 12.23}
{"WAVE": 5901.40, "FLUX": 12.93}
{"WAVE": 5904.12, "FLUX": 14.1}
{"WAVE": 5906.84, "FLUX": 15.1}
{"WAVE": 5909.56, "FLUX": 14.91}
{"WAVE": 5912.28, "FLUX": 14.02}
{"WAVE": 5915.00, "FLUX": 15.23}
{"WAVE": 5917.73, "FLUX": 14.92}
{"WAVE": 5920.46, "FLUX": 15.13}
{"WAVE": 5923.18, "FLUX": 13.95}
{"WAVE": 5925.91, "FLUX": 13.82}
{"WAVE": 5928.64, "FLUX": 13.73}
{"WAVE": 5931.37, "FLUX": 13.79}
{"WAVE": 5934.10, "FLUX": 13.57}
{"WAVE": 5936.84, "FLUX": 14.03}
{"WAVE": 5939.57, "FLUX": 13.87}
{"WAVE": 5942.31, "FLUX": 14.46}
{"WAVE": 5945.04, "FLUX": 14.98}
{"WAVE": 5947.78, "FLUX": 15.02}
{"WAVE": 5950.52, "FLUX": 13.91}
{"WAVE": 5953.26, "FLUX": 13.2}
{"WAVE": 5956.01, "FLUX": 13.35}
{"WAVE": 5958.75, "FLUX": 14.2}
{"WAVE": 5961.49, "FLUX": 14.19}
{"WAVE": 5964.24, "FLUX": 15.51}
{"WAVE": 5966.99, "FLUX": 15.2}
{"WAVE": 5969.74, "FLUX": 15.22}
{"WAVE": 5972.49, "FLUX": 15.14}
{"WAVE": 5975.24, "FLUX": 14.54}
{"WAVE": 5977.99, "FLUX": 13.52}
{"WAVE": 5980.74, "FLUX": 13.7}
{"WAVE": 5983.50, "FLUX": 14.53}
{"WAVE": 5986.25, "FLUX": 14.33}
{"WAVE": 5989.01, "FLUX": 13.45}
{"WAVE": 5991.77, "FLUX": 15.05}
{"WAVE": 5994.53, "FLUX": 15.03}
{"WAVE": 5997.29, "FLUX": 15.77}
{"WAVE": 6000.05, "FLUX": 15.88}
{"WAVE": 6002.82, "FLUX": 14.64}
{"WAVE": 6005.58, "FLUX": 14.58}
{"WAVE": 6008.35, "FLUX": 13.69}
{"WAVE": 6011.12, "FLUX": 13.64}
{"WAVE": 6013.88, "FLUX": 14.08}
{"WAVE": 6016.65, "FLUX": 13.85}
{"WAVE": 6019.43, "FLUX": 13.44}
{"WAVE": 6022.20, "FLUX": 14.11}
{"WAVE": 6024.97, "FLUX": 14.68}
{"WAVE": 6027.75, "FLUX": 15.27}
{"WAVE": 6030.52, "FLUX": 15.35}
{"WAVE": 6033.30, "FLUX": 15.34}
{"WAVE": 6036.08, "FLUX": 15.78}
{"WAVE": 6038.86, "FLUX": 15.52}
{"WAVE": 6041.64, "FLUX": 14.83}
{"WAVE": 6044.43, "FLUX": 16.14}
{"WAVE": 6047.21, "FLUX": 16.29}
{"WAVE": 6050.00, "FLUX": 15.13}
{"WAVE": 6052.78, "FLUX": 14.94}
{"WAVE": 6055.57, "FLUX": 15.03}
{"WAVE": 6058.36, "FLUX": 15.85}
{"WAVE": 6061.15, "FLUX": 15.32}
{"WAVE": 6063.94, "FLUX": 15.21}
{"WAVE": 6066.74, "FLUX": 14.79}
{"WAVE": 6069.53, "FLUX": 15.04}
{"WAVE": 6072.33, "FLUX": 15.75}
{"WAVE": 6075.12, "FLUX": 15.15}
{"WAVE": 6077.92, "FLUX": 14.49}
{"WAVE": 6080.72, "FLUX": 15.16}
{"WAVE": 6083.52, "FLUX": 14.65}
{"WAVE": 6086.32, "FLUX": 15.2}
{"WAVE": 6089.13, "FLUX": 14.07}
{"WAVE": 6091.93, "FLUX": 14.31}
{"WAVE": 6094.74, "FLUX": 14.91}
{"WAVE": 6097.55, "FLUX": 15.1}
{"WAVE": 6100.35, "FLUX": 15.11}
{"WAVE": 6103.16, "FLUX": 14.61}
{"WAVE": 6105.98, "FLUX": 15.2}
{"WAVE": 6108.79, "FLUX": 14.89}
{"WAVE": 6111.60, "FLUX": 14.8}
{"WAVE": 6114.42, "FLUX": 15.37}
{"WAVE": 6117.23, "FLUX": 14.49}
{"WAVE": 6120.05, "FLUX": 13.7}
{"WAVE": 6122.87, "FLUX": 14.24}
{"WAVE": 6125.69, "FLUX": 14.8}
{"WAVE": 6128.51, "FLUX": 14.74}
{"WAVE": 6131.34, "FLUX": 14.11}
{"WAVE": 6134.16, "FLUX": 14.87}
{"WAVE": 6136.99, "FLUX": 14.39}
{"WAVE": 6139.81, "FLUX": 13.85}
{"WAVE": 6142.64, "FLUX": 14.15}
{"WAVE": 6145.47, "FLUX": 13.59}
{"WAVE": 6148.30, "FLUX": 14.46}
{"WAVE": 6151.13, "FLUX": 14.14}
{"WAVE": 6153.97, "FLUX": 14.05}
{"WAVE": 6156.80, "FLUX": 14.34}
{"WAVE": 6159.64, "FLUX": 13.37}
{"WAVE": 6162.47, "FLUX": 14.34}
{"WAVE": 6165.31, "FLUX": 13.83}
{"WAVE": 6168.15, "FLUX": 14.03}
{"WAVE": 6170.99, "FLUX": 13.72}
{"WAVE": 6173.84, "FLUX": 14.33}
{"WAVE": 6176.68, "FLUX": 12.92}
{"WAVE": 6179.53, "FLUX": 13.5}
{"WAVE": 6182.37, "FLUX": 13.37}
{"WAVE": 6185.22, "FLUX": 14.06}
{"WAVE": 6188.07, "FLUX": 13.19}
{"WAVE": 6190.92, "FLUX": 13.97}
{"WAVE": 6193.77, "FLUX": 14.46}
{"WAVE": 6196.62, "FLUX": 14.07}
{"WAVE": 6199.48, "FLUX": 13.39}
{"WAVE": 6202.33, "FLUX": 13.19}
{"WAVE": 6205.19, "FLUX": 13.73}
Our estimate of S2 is 1.10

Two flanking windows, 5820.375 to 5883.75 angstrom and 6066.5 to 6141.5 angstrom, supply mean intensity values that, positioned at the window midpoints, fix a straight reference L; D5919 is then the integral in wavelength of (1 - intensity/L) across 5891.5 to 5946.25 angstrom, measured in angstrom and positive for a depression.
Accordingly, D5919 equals 2.9 angstrom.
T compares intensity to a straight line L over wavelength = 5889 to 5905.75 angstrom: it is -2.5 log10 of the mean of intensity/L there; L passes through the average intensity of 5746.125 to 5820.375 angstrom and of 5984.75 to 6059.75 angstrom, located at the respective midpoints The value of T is 0.20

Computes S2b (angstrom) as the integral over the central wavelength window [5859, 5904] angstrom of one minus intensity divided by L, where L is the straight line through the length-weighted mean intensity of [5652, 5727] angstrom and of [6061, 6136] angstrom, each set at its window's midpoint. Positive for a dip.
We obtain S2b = 2.93 angstrom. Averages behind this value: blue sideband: 14.1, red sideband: 14.8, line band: 13.5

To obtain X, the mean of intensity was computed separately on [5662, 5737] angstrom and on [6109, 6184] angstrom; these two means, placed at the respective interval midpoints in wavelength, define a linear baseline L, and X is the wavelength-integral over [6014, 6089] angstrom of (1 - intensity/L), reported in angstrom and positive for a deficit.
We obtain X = -4.69 angstrom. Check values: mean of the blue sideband 14.3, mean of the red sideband 14.1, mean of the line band 15.1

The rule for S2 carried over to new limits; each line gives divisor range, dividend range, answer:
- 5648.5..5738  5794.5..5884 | 1.10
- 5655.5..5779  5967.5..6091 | 1.14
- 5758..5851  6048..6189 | 1.08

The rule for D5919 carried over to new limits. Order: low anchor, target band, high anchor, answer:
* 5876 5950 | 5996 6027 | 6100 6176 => -0.83 angstrom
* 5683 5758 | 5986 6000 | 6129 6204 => -0.78 angstrom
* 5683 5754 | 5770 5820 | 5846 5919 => -2.50 angstrom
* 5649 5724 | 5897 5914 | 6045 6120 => 0.83 angstrom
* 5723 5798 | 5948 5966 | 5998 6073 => 0.92 angstrom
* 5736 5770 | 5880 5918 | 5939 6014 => 3.28 angstrom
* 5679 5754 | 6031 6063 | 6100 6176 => -2.55 angstrom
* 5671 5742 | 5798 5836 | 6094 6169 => -2.41 angstrom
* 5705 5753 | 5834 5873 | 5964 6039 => 0.36 angstrom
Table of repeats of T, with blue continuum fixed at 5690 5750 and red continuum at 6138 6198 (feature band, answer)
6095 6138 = -0.06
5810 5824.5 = -0.10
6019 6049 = -0.09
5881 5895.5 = 0.16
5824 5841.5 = -0.04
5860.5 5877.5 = -0.03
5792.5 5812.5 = -0.05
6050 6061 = -0.09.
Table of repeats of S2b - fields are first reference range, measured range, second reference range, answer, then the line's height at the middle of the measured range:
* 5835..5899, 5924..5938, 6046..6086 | 0.5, 14.3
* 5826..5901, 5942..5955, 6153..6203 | -0.3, 13.9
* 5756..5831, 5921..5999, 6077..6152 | 2.1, 14.7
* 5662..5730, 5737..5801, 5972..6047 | -1.7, 14.3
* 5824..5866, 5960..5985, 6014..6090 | 0.4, 14.9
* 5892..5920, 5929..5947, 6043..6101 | -0.1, 14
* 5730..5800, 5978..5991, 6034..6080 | 1.0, 15.2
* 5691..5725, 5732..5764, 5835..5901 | -2.1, 14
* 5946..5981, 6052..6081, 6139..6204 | -2.1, 14.1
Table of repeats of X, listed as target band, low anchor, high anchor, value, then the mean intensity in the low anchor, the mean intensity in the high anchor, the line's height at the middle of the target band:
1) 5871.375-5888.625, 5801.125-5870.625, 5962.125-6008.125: 0.96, 14.9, 14.7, 14.8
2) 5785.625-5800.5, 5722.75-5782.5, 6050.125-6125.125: 0.49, 14.9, 14.9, 14.9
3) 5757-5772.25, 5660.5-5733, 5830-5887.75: -0.72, 14.2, 14.4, 14.3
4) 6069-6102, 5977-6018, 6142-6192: -1.86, 14.4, 13.8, 14.1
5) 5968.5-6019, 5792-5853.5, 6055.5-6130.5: 1.58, 15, 14.9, 14.9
